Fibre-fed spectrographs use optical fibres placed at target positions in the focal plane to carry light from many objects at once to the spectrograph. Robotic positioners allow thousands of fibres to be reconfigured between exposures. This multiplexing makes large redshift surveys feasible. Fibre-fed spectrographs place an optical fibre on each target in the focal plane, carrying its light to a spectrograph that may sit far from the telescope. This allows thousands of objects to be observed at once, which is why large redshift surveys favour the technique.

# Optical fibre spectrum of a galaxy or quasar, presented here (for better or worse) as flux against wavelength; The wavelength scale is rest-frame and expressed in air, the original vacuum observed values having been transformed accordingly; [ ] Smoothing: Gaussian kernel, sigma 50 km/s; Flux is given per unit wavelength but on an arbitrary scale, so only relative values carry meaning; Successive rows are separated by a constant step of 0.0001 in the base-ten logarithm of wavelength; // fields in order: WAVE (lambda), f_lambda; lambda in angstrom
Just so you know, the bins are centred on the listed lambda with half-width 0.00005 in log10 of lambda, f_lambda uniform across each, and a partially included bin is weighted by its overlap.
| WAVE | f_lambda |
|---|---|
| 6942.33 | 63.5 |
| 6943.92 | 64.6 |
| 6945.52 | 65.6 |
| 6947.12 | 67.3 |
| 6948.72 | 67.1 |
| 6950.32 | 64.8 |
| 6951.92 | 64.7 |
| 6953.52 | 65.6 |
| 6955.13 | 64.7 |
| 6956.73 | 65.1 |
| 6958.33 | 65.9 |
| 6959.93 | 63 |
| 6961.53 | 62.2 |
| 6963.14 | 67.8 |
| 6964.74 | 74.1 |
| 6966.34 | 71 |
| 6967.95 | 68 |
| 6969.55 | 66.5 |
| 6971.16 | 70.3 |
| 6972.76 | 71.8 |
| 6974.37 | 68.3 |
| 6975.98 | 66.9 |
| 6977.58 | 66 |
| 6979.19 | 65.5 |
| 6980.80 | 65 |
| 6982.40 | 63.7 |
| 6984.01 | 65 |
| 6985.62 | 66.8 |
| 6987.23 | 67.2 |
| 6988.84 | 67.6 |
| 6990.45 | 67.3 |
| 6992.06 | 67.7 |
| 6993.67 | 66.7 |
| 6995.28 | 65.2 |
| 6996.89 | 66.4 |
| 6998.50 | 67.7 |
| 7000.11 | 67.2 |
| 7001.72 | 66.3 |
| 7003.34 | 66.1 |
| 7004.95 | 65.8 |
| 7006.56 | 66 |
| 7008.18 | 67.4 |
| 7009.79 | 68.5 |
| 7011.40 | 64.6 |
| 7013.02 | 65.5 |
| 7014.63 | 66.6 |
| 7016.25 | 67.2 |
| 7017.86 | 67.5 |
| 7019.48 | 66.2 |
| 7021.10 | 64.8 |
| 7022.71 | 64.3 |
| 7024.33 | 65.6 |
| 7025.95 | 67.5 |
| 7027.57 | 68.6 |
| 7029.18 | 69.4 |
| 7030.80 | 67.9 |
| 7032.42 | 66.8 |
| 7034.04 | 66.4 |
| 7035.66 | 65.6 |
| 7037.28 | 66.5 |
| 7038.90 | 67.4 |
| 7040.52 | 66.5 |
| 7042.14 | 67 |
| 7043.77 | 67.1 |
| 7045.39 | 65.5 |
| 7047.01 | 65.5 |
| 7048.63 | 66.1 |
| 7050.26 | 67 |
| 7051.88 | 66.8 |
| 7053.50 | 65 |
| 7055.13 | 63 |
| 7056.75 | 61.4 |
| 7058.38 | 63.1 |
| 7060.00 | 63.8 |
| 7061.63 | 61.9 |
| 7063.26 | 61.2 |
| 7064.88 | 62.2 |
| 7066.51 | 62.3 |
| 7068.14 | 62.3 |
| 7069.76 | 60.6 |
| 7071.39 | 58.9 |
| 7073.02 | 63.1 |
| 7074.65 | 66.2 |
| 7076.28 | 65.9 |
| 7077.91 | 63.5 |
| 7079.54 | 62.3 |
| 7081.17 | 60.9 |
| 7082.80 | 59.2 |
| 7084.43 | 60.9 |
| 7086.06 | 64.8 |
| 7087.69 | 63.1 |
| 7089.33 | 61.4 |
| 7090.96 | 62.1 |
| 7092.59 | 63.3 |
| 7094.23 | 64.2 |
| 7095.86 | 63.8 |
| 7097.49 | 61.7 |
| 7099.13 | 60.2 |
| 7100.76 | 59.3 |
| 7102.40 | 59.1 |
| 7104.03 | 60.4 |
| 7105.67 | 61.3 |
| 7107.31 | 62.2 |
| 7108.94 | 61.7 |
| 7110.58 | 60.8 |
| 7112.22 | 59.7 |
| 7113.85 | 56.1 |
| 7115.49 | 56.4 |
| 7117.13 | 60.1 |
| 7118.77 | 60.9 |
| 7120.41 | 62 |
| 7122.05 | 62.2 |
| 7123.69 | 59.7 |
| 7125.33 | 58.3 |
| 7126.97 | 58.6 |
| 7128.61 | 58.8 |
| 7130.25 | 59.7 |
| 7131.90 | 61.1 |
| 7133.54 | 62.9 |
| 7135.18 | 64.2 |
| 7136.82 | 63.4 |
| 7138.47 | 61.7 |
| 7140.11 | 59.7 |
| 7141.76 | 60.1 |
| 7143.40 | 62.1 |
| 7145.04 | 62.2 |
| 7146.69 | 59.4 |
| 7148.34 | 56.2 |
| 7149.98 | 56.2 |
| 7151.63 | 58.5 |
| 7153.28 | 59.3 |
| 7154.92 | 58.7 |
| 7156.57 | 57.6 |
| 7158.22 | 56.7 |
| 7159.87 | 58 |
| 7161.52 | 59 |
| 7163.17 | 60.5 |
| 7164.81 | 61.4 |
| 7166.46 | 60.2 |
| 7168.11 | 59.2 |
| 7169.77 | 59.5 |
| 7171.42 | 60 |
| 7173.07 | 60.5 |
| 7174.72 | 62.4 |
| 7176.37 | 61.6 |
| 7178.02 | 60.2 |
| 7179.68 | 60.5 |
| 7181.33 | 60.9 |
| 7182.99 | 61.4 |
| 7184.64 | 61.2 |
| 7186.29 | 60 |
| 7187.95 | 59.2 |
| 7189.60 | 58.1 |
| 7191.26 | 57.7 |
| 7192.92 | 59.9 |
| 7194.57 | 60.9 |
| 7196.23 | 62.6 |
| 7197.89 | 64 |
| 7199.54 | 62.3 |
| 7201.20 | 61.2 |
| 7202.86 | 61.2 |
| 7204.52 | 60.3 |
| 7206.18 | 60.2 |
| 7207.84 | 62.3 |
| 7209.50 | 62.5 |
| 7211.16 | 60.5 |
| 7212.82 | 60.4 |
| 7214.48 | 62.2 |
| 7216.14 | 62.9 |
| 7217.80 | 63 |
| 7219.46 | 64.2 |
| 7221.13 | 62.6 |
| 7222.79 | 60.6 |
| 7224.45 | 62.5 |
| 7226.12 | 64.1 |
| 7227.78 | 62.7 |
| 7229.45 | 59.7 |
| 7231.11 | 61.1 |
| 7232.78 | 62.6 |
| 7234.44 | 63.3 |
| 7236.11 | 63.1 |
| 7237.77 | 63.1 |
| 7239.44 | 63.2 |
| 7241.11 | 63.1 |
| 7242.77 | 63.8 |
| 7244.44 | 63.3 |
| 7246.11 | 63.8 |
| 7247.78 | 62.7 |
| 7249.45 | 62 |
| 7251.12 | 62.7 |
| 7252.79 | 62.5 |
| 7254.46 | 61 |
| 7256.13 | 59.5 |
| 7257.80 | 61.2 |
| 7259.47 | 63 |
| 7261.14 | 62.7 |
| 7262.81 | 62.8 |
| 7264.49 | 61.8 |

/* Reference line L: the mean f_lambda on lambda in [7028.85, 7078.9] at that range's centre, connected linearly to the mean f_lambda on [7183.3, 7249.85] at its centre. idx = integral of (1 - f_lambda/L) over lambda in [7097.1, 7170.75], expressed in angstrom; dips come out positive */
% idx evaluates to 3.9 angstrom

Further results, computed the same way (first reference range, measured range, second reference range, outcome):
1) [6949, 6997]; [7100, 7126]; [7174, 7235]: 1.43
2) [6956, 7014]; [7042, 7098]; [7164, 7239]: 1.19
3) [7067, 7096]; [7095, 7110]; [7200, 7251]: 0.34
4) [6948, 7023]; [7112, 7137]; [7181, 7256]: 1.39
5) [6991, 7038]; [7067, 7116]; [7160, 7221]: 1.98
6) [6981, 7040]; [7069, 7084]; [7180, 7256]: 0.65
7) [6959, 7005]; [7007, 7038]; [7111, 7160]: -0.75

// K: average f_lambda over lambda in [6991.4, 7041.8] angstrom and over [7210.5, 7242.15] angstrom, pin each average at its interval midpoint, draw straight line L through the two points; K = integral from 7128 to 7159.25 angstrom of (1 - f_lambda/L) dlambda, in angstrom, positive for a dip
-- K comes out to 2.03 angstrom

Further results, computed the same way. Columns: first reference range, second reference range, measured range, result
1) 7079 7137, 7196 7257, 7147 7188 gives 1.4 angstrom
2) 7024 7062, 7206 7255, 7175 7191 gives 0.8 angstrom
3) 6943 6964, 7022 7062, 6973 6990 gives -0.2 angstrom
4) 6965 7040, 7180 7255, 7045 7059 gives 0.2 angstrom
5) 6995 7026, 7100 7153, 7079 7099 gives 0.0 angstrom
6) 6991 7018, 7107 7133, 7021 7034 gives -0.3 angstrom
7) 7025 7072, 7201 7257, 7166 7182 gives 0.6 angstrom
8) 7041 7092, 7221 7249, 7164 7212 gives 1.6 angstrom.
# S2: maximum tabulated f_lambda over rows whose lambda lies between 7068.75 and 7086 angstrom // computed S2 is 66.2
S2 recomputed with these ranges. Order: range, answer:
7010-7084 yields 69.4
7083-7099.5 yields 64.8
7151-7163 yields 59.3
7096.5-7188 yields 64.2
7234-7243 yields 63.8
